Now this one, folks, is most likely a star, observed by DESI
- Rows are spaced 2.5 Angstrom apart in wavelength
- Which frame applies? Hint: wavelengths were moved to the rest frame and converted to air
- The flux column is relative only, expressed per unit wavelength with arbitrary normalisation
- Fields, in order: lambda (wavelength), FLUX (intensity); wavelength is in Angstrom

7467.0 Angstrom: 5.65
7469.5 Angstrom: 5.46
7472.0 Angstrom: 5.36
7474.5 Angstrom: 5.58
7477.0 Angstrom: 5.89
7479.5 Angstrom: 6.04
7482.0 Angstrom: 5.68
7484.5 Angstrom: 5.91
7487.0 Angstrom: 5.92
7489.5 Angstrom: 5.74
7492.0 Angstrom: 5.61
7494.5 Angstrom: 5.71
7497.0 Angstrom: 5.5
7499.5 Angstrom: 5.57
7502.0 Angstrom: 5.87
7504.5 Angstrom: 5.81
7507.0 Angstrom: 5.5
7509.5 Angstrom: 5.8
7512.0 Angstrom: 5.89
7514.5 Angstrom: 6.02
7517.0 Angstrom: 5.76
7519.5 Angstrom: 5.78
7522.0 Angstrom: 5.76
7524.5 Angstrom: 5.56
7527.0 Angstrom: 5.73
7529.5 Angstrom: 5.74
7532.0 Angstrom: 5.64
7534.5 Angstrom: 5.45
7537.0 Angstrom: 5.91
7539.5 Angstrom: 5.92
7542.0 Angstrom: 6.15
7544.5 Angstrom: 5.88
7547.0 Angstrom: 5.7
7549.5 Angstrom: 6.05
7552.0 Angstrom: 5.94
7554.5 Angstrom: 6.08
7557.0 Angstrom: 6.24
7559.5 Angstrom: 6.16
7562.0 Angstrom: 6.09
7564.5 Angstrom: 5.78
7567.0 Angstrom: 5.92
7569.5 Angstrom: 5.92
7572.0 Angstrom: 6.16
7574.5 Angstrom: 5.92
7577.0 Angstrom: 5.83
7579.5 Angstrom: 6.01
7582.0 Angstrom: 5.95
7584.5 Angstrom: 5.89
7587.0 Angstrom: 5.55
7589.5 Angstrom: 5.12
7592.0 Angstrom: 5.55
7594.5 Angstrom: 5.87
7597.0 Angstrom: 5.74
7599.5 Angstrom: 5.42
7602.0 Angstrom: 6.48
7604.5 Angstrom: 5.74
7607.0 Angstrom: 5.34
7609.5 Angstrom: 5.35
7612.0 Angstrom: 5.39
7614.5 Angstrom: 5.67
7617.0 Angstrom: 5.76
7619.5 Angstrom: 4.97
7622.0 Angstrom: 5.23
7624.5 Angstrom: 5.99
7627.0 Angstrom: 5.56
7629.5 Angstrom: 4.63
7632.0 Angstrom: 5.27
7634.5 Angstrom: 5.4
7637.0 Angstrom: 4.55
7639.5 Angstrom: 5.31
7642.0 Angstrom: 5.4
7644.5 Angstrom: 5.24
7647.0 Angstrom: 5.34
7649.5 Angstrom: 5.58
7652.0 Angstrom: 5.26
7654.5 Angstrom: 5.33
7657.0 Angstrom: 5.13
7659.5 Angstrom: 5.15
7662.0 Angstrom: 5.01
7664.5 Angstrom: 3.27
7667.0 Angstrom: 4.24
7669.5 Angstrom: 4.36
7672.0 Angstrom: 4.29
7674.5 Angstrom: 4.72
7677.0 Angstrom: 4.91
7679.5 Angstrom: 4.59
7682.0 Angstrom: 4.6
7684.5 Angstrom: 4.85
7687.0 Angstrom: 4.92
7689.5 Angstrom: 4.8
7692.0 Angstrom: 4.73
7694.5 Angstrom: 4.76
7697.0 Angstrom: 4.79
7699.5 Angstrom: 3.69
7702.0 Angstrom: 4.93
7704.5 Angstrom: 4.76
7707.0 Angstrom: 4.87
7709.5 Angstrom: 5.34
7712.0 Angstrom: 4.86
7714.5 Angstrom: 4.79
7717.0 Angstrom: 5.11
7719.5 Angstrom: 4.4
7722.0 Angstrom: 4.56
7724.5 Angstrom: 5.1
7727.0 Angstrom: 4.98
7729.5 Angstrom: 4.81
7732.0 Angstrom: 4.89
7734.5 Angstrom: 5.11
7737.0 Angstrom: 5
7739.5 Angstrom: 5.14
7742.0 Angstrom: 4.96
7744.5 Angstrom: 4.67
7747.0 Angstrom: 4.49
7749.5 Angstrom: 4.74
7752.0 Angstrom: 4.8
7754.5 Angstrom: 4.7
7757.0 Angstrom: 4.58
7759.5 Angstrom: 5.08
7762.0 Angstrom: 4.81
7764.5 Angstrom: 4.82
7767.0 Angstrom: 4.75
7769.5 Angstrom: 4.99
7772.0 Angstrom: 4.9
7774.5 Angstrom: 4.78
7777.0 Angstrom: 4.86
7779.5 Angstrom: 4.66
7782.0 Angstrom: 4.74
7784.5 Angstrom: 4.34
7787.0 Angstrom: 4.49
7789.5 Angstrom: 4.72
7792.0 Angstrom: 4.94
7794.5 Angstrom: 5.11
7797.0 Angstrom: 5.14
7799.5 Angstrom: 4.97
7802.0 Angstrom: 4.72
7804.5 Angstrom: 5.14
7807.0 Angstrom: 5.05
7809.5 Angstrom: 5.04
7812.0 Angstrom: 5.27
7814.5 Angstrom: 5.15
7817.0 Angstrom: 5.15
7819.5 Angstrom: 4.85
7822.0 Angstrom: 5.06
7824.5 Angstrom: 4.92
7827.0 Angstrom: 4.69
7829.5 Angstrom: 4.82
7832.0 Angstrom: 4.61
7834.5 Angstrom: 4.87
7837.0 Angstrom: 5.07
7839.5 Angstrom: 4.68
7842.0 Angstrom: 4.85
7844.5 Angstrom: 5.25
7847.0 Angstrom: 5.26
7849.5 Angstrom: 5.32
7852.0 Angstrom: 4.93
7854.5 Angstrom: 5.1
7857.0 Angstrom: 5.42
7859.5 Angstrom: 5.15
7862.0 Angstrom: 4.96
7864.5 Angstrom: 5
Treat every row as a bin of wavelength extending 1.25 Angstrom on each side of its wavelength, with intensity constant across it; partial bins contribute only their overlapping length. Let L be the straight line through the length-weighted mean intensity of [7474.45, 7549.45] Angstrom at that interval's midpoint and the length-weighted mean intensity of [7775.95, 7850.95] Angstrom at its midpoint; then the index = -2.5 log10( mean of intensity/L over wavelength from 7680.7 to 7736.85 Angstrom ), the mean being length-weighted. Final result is 0.09 mag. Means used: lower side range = 5.77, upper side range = 4.92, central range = 4.81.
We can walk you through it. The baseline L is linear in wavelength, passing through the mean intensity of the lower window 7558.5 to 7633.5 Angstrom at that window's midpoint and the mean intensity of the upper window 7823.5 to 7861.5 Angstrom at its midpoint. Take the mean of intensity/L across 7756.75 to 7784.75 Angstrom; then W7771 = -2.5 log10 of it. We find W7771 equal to 0.09 mag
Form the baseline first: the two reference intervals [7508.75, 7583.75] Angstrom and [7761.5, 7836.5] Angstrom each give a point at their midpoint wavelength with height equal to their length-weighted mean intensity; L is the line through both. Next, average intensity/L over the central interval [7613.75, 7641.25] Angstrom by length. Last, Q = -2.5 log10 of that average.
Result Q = 0.054 mag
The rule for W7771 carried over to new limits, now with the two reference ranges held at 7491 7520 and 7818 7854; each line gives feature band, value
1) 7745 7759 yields 0.10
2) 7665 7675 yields 0.24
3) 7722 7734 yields 0.06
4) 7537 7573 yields -0.07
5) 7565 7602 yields -0.05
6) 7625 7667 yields 0.07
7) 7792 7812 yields 0.00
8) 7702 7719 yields 0.07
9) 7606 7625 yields 0.01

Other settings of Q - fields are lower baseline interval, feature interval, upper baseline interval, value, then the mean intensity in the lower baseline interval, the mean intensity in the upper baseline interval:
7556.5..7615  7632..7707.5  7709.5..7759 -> 0.09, 5.79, 4.84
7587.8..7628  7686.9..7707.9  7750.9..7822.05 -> 0.12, 5.57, 4.88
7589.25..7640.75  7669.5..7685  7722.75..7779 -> 0.12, 5.45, 4.86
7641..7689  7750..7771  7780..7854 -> 0.02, 4.85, 4.94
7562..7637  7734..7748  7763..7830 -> 0.05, 5.62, 4.89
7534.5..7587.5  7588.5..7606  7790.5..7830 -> 0.02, 5.95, 5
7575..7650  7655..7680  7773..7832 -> 0.16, 5.51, 4.89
